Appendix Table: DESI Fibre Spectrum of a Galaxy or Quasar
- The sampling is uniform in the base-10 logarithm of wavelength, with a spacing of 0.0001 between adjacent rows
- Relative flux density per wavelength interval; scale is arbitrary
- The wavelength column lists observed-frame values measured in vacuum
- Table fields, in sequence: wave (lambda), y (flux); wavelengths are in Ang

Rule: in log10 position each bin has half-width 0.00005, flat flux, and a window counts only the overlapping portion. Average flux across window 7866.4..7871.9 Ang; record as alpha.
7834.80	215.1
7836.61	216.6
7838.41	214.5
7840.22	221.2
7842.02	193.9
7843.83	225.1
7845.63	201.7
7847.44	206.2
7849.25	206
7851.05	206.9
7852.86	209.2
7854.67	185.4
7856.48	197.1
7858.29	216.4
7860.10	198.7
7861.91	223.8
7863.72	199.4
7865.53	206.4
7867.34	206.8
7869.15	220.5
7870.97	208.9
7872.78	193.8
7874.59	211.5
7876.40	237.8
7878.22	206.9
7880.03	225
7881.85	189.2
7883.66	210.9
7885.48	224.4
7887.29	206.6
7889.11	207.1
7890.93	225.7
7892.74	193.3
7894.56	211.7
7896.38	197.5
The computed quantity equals 212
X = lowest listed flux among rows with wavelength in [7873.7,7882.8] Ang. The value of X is 189.2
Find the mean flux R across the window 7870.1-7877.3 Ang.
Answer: 213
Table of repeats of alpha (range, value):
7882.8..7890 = 212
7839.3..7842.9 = 208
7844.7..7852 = 205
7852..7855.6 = 197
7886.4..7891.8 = 213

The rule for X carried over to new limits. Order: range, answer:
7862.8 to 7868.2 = 199.4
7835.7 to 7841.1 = 214.5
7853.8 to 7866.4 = 185.4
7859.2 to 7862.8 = 198.7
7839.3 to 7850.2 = 193.9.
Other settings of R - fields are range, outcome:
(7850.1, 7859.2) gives 203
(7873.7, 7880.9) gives 220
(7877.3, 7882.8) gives 207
